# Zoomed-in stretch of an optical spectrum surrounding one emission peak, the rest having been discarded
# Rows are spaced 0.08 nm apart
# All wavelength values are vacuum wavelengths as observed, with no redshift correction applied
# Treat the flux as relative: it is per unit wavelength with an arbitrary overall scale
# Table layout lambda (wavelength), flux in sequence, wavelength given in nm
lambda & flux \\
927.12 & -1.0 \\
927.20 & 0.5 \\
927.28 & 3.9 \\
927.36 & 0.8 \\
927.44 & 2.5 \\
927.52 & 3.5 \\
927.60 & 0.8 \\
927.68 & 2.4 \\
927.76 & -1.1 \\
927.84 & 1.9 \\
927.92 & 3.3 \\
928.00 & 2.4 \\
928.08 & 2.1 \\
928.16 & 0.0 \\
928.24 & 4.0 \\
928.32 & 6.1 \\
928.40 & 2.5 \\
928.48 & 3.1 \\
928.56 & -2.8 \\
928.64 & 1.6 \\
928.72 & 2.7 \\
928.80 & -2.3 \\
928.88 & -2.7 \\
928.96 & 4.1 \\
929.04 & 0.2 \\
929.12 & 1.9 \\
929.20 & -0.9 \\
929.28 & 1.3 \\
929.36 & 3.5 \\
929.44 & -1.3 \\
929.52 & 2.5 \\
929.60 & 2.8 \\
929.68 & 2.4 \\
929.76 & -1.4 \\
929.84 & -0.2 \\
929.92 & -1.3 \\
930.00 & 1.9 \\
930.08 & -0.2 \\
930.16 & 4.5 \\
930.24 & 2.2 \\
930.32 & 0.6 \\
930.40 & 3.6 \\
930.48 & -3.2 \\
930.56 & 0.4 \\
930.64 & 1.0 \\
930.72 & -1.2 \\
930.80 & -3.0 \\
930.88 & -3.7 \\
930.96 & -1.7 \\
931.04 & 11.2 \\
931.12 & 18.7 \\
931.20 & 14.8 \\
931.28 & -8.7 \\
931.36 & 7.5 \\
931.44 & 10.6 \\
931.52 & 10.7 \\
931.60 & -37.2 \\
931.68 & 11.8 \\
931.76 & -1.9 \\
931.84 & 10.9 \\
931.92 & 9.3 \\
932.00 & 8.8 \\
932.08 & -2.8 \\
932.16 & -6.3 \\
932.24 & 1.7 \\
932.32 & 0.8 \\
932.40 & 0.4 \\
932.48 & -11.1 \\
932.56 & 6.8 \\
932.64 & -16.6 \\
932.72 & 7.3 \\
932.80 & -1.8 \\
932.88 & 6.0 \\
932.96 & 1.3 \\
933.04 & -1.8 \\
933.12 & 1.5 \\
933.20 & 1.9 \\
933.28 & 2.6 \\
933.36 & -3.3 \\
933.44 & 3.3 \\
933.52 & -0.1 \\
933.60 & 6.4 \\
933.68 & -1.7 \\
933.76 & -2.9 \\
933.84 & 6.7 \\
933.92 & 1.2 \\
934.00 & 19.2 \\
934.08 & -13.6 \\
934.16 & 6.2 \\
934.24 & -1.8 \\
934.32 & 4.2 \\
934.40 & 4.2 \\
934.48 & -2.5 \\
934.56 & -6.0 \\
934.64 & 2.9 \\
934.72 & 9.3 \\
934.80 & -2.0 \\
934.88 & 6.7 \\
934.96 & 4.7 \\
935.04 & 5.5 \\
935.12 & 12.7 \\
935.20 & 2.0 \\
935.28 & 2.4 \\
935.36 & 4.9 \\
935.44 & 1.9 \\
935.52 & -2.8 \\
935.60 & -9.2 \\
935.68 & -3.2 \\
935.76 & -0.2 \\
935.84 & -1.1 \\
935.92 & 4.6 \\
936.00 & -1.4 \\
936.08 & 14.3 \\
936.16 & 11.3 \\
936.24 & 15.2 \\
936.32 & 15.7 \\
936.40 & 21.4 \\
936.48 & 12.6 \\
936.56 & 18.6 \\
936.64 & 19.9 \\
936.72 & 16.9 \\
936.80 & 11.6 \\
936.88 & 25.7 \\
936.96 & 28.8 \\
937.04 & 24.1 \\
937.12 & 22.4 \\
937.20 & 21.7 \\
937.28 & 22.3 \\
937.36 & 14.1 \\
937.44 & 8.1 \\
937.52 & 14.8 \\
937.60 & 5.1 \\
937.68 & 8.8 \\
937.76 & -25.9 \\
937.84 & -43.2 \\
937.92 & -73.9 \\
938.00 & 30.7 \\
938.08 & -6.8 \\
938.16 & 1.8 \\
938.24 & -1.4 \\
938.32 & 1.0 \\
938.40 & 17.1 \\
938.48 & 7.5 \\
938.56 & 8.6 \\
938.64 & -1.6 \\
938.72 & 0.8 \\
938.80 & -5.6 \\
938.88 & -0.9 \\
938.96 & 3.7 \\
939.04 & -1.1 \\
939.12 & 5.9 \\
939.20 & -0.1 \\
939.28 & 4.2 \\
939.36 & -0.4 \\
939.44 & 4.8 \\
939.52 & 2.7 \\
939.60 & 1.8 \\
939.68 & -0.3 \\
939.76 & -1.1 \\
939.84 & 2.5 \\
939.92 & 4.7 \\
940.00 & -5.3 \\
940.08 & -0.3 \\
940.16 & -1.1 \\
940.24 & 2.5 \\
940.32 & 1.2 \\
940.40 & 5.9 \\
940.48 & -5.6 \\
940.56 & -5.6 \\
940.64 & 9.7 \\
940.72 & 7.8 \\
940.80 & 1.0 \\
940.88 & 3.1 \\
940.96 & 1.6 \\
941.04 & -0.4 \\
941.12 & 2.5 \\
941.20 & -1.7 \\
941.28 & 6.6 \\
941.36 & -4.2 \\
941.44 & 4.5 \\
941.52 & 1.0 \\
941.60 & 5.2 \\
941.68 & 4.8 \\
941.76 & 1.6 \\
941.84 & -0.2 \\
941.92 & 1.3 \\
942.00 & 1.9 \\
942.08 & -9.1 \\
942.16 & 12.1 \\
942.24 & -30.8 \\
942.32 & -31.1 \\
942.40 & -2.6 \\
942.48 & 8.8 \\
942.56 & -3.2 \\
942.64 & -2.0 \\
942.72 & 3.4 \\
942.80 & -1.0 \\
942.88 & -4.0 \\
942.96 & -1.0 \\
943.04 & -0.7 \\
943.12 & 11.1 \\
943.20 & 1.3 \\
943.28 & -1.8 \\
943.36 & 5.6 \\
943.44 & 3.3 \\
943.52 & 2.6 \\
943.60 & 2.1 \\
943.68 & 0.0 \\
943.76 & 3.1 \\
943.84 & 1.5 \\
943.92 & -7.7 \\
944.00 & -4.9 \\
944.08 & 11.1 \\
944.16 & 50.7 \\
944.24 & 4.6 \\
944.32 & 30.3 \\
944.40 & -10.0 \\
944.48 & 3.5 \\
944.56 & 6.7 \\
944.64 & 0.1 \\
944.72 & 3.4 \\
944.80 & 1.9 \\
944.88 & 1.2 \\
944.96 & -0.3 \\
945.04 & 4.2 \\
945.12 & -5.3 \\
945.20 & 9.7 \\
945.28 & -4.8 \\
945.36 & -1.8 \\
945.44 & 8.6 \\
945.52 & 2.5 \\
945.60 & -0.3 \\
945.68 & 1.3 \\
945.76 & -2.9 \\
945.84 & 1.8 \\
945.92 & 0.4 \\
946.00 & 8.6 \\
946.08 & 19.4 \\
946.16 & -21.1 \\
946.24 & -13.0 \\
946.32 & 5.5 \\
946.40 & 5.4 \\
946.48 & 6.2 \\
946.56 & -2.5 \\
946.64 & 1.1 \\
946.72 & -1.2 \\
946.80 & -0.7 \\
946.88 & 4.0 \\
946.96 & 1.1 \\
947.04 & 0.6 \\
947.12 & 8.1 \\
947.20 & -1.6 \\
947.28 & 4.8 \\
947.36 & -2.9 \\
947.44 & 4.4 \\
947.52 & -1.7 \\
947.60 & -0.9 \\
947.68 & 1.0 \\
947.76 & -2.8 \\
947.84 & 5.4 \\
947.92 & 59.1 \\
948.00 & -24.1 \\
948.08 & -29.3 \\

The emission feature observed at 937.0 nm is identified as [O II] 3727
